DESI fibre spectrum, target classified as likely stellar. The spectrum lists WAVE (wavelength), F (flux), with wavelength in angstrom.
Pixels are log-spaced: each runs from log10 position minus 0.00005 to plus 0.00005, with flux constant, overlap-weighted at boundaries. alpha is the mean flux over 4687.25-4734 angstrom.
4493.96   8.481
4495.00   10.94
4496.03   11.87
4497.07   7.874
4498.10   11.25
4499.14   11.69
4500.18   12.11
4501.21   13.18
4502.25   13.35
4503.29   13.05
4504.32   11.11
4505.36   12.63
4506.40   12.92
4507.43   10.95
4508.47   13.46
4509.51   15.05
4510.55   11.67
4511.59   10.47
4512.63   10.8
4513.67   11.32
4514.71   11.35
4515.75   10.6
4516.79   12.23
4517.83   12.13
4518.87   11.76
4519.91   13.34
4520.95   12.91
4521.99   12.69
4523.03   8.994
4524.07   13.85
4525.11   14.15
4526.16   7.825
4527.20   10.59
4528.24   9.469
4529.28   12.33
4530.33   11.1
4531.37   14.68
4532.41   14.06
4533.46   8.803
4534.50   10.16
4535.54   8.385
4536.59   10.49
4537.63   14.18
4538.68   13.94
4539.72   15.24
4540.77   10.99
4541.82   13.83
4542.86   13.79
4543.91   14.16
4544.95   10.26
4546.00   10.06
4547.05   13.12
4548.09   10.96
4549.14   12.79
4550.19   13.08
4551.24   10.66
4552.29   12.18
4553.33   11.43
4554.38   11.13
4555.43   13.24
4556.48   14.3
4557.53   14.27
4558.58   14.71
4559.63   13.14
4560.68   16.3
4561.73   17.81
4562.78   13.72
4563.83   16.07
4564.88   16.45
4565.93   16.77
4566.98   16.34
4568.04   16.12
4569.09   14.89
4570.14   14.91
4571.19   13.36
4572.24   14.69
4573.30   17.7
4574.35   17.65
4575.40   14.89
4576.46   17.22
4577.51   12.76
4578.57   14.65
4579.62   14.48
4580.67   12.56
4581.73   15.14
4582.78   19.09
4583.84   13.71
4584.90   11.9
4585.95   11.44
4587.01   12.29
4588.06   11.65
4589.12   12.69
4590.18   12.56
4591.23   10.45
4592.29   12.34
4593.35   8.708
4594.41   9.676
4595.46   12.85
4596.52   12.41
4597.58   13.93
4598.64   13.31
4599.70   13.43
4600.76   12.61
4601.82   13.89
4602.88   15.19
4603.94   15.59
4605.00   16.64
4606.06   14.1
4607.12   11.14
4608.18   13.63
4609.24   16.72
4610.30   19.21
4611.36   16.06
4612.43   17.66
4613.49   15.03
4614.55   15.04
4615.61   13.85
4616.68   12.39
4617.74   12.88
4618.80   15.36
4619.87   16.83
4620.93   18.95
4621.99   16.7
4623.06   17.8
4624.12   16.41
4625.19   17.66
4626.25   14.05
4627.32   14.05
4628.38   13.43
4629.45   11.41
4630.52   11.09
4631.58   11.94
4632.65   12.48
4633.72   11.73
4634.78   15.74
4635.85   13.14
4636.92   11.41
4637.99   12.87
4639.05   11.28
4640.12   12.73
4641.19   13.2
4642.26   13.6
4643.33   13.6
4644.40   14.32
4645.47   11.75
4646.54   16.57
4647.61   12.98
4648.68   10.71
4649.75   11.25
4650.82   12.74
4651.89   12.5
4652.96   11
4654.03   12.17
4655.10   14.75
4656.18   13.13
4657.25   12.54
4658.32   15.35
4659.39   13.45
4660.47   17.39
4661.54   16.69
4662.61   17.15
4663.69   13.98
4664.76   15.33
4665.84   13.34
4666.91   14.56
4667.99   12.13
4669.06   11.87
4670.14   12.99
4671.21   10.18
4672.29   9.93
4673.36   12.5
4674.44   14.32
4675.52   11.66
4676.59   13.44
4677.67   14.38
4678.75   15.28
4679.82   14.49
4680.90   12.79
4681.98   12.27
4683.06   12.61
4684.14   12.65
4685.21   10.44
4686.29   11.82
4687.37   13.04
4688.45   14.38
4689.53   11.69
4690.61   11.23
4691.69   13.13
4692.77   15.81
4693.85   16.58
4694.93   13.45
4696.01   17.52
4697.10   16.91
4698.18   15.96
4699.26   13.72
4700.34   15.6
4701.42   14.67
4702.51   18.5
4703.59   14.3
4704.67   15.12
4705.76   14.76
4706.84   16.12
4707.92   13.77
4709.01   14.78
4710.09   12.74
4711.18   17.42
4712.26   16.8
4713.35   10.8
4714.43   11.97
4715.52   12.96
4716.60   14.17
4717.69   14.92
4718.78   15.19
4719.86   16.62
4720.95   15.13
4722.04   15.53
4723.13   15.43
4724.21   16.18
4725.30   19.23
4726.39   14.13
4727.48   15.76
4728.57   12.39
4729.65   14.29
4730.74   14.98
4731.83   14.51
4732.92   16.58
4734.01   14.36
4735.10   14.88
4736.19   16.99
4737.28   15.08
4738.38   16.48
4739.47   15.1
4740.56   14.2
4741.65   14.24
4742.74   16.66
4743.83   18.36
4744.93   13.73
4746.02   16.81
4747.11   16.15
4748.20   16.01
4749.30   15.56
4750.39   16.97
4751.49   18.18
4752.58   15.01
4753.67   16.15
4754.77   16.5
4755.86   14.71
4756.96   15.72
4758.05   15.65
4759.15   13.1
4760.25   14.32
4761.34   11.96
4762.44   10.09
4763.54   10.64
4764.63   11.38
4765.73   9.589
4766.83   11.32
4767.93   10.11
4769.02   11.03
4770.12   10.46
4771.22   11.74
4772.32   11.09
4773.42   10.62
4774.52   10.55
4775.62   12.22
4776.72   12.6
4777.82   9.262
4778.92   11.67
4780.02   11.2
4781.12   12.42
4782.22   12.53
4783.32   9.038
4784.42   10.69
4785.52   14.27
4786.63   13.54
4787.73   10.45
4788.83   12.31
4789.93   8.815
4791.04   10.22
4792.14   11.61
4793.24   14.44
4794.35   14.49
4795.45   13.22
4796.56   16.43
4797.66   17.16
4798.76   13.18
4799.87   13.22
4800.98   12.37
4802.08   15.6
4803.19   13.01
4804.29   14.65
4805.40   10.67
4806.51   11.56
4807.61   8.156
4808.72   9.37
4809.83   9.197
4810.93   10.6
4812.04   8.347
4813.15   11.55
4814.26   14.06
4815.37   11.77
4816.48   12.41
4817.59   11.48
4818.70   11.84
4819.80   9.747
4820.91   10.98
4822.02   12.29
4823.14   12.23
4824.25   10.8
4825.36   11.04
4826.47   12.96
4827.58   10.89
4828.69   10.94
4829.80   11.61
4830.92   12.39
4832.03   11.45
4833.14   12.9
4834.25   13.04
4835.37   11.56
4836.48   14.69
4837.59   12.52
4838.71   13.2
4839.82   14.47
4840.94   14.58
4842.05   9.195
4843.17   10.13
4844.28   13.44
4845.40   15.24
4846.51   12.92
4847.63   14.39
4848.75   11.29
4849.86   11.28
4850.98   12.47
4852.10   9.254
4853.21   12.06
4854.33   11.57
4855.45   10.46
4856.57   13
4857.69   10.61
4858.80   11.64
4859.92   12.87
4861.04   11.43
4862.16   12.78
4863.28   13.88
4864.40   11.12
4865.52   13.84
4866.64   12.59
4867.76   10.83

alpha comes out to 14.9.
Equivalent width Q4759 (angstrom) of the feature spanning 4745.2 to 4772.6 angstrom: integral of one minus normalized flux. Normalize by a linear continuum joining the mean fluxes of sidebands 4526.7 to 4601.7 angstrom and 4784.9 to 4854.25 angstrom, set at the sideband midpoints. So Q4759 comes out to -2.61 angstrom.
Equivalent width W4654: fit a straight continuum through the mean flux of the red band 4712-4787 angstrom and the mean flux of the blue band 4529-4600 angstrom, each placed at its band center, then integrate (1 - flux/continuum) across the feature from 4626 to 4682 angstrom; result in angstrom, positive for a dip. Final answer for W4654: 1.7 angstrom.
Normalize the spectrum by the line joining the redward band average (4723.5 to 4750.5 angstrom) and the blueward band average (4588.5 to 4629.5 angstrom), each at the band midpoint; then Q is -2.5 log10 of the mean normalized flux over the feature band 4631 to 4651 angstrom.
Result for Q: 0.14 mag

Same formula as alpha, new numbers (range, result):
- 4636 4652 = 12.8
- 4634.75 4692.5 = 13.1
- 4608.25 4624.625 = 16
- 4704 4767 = 14.8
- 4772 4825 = 11.9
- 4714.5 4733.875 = 15.1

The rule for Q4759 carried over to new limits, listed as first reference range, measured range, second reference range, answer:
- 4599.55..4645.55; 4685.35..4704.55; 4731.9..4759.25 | 0.80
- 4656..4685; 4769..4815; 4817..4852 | 2.23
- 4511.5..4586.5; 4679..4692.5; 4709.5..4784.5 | 1.02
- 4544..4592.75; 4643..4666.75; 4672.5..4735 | 0.73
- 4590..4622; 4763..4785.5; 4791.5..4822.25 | 2.65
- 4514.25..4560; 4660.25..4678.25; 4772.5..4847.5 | -2.20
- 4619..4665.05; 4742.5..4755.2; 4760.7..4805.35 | -3.92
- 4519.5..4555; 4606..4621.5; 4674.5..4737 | -2.59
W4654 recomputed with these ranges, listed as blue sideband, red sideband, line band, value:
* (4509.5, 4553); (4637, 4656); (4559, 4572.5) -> -3.7 angstrom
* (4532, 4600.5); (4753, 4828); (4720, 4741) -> -5.0 angstrom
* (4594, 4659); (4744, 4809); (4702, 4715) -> -1.4 angstrom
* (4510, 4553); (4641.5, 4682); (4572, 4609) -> -3.2 angstrom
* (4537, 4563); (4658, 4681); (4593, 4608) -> 0.3 angstrom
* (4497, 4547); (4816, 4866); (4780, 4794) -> 0.4 angstrom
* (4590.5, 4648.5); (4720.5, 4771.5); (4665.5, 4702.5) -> 1.8 angstrom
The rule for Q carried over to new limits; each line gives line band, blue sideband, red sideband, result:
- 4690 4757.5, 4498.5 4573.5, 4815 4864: -0.23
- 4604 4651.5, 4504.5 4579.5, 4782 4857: -0.11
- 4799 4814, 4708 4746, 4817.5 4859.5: 0.13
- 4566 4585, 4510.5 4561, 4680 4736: -0.20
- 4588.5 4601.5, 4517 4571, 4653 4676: 0.09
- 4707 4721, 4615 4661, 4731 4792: -0.07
